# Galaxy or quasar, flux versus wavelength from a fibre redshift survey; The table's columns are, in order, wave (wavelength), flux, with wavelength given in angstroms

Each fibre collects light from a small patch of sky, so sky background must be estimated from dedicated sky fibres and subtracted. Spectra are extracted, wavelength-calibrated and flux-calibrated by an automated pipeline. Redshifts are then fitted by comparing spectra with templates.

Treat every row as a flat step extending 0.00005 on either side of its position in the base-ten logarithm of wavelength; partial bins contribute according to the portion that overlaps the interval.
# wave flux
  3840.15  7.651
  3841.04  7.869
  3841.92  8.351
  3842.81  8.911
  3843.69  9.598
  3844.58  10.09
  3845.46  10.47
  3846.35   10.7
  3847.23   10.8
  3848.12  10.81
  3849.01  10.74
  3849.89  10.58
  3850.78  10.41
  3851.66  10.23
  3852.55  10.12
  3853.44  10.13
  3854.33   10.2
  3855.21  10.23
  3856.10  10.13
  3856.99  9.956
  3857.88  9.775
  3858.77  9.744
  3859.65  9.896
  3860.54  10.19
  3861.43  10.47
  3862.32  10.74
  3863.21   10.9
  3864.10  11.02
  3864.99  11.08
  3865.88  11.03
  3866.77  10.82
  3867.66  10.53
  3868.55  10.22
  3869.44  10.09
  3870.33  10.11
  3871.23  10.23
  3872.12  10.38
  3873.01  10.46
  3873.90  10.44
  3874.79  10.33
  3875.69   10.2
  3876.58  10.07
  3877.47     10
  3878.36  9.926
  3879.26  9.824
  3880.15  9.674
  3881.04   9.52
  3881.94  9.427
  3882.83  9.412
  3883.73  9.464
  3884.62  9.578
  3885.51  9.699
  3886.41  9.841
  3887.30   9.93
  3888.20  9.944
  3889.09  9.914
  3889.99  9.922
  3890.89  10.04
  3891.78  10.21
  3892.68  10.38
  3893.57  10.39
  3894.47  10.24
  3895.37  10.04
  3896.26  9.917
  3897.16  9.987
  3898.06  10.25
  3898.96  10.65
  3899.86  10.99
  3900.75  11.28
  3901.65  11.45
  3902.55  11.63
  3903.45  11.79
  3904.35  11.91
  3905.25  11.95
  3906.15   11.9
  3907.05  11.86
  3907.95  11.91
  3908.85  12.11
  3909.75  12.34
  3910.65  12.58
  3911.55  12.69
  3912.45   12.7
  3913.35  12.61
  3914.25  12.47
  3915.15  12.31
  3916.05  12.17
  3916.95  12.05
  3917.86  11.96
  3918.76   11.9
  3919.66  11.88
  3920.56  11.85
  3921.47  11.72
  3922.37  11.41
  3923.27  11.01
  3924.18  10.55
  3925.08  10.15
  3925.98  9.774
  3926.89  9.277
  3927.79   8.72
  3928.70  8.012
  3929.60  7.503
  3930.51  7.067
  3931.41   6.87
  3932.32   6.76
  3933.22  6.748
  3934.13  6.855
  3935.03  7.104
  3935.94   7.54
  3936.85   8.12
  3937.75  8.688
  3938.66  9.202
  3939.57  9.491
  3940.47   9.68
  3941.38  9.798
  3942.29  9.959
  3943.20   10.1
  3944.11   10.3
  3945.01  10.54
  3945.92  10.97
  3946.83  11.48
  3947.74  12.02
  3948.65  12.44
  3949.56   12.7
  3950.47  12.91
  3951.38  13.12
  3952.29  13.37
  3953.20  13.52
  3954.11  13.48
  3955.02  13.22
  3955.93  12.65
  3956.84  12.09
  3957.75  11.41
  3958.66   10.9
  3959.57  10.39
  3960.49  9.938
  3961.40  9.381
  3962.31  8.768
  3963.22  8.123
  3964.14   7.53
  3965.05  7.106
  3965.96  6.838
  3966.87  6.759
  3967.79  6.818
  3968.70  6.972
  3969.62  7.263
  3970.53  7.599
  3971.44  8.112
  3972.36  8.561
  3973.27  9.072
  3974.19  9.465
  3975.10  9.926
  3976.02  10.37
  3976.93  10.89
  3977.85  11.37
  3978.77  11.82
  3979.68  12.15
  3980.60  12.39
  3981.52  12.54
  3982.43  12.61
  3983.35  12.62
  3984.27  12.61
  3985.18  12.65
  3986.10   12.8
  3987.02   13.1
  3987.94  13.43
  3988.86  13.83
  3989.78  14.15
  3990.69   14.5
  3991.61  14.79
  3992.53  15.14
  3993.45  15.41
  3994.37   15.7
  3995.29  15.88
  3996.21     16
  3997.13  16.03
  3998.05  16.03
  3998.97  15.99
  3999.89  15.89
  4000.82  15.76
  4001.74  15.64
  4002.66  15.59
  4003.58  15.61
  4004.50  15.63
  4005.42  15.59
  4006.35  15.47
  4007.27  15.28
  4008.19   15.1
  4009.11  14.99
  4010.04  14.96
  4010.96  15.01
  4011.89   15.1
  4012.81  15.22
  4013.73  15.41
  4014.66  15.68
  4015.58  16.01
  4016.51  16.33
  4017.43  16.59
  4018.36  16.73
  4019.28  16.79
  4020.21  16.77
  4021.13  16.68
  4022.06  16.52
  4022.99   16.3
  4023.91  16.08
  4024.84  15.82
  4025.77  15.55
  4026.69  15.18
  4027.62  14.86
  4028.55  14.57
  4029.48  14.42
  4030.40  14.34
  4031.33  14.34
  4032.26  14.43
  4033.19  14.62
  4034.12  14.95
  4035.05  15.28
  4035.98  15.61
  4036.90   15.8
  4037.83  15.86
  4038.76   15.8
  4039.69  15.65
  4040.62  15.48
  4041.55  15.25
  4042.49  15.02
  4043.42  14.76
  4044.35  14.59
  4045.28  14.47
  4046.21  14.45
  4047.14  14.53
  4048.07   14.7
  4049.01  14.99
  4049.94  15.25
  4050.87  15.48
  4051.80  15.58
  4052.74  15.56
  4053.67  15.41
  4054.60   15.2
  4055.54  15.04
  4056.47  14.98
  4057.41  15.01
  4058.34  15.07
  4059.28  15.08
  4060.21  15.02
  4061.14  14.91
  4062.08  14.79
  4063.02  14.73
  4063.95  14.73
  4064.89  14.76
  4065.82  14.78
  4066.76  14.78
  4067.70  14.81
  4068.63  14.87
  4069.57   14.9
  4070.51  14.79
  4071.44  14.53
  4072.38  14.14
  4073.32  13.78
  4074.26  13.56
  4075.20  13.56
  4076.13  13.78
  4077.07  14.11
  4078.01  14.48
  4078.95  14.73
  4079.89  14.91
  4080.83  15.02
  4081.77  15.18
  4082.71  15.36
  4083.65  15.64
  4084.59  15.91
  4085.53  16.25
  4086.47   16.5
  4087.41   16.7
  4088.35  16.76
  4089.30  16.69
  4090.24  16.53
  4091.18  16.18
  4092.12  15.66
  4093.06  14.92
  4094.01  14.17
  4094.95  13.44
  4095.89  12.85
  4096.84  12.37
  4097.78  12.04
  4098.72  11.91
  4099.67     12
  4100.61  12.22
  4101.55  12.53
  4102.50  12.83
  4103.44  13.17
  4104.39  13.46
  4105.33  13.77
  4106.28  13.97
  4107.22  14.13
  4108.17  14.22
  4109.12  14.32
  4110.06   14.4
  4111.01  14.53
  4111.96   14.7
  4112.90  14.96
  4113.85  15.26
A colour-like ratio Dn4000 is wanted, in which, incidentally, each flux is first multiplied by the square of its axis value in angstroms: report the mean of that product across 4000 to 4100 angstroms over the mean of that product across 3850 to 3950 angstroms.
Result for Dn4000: 1.6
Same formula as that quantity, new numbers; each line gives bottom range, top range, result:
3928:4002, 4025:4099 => 1.41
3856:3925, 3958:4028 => 1.29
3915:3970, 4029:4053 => 1.58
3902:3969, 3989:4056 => 1.54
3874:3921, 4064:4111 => 1.45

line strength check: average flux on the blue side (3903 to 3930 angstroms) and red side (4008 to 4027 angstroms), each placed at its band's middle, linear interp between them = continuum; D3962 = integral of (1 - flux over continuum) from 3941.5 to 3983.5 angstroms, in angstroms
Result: 9.13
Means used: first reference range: 11.4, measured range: 10.5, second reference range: 15.9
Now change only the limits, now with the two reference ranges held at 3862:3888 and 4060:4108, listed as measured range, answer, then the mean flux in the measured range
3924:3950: 5.0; 9.24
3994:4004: -2.5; 15.8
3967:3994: 2.0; 11.4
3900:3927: -1.9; 11.7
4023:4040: -2.3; 15.2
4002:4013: -2.1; 15.3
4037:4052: -1.6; 15.1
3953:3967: 2.1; 10.2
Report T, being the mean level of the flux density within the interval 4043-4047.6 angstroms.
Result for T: 14.6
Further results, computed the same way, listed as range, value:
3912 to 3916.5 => 12.5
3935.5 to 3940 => 8.6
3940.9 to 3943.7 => 9.92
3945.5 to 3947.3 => 11.2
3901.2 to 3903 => 11.5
